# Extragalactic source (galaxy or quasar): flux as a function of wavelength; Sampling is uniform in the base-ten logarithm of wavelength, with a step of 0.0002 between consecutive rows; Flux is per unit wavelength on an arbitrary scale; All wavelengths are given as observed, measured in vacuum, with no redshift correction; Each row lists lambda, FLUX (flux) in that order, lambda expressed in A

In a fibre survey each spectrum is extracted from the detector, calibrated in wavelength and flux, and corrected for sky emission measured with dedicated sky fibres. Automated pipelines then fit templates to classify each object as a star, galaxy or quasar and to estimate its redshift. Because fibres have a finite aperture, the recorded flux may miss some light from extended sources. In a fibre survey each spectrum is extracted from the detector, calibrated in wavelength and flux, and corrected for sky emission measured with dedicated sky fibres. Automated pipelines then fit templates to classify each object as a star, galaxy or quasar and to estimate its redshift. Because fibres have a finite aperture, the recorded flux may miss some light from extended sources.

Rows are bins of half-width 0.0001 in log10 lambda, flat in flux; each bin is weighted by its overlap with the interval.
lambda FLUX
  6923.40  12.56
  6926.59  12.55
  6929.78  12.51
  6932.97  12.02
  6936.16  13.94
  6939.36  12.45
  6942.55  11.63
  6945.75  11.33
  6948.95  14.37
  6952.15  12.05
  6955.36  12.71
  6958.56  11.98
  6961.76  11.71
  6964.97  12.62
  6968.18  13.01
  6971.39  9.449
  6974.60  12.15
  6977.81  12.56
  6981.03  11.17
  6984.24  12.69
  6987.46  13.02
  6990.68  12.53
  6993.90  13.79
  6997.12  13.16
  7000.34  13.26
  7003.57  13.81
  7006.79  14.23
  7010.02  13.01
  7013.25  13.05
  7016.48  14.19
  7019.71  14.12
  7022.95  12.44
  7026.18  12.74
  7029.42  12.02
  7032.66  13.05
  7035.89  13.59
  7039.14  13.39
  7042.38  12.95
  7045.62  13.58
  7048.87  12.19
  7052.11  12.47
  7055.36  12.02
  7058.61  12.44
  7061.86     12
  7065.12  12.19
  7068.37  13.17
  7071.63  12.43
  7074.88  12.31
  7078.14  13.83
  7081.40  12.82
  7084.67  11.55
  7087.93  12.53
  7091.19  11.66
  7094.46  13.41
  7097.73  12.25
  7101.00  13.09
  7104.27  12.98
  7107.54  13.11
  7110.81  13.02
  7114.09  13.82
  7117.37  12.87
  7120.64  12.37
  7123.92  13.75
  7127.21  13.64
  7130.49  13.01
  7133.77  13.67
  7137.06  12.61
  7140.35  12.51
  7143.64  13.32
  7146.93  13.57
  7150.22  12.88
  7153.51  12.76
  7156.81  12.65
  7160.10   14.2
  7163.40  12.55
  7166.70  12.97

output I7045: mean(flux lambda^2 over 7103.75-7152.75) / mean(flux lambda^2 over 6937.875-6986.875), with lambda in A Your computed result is 1.1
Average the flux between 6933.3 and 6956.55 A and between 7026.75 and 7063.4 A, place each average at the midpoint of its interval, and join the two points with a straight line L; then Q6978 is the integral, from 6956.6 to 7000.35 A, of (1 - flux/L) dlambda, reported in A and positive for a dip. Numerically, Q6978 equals 1.0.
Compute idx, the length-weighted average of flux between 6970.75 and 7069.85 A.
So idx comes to 12.8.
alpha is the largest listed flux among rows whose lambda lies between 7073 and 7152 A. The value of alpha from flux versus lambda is 13.83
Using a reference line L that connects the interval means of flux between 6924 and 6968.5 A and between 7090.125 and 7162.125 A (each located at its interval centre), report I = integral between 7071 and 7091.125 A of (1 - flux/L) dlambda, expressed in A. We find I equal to 0.6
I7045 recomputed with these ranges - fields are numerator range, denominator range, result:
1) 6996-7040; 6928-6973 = 1.10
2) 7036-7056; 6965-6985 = 1.11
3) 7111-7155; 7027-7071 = 1.06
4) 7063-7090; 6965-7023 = 1.00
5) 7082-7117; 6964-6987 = 1.10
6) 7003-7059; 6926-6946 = 1.08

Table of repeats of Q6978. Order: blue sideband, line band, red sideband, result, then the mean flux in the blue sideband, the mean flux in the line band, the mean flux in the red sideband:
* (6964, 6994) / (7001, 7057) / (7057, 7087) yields -3.3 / 12.2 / 13.1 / 12.5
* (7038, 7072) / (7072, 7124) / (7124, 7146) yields 0.5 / 12.6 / 12.8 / 13.2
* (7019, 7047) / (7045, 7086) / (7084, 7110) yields 1.0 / 13.1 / 12.5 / 12.6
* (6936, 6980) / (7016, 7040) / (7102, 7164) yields -1.1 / 12.2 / 13.1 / 13.1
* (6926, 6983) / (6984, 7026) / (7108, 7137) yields -2.7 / 12.2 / 13.3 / 13.2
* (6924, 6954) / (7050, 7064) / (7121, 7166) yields 0.7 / 12.5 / 12.2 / 13.1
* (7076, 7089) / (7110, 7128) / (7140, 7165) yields -0.5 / 12.7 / 13.2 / 13.1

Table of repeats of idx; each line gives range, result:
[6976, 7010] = 13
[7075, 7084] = 13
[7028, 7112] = 12.7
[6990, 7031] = 13.3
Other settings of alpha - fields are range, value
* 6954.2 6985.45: 13.01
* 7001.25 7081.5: 14.23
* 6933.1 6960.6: 14.37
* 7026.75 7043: 13.59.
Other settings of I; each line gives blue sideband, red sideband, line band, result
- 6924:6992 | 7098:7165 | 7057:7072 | 0.4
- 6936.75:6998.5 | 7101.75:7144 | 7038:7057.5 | 0.0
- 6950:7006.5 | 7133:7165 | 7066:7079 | 0.0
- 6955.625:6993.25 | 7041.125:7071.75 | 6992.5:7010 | -1.9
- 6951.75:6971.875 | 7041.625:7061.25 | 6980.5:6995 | -0.6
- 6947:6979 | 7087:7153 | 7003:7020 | -1.7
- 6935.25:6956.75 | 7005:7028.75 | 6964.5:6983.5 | 1.6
